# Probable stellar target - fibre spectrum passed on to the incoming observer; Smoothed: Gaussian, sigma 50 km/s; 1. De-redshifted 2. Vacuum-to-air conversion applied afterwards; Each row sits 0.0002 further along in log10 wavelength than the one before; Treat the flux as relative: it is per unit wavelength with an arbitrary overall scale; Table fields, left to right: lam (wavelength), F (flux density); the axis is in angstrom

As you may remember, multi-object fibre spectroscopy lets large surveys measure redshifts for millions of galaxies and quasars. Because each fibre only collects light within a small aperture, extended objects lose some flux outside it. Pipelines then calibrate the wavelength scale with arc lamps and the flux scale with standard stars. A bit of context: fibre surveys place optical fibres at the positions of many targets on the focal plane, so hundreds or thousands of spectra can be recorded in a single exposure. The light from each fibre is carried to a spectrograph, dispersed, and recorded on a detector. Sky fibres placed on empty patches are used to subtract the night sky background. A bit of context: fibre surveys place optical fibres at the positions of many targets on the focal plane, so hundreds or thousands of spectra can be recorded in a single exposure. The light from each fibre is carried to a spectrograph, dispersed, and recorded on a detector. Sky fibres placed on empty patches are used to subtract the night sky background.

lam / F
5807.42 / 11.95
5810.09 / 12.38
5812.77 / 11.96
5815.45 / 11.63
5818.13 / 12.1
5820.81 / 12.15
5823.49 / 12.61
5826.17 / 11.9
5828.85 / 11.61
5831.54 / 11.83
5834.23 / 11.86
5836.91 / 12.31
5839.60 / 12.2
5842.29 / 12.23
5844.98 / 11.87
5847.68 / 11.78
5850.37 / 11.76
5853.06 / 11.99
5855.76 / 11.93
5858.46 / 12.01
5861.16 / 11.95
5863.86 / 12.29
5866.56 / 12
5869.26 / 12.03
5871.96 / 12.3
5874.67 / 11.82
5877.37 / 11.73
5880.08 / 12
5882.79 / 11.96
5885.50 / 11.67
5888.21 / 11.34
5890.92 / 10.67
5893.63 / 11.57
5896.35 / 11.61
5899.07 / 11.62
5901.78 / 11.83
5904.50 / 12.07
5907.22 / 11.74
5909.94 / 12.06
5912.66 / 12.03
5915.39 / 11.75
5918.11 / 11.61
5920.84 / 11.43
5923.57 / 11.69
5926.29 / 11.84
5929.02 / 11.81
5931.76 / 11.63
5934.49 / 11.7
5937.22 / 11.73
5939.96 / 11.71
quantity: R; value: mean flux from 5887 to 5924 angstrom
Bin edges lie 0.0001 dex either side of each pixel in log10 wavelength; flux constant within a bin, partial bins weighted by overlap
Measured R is 11.6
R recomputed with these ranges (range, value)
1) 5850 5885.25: 12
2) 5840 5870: 12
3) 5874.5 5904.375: 11.6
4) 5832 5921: 11.9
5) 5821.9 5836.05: 12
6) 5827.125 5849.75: 12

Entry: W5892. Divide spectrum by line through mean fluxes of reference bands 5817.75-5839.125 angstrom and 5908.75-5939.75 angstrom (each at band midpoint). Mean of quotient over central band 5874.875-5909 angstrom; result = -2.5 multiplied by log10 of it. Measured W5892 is 0.017 mag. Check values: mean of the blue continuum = 12.1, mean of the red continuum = 11.7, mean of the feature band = 11.7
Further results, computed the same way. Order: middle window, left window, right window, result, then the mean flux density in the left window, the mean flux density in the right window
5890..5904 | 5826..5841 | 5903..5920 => 0.03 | 12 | 11.9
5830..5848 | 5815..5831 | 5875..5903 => -0.01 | 12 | 11.6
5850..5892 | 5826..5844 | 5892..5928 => 0.00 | 12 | 11.8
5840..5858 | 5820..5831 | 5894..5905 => 0.00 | 12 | 11.7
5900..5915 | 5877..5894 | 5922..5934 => -0.03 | 11.6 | 11.7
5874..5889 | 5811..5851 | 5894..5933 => 0.01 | 12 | 11.8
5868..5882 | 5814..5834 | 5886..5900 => -0.04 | 12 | 11.4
